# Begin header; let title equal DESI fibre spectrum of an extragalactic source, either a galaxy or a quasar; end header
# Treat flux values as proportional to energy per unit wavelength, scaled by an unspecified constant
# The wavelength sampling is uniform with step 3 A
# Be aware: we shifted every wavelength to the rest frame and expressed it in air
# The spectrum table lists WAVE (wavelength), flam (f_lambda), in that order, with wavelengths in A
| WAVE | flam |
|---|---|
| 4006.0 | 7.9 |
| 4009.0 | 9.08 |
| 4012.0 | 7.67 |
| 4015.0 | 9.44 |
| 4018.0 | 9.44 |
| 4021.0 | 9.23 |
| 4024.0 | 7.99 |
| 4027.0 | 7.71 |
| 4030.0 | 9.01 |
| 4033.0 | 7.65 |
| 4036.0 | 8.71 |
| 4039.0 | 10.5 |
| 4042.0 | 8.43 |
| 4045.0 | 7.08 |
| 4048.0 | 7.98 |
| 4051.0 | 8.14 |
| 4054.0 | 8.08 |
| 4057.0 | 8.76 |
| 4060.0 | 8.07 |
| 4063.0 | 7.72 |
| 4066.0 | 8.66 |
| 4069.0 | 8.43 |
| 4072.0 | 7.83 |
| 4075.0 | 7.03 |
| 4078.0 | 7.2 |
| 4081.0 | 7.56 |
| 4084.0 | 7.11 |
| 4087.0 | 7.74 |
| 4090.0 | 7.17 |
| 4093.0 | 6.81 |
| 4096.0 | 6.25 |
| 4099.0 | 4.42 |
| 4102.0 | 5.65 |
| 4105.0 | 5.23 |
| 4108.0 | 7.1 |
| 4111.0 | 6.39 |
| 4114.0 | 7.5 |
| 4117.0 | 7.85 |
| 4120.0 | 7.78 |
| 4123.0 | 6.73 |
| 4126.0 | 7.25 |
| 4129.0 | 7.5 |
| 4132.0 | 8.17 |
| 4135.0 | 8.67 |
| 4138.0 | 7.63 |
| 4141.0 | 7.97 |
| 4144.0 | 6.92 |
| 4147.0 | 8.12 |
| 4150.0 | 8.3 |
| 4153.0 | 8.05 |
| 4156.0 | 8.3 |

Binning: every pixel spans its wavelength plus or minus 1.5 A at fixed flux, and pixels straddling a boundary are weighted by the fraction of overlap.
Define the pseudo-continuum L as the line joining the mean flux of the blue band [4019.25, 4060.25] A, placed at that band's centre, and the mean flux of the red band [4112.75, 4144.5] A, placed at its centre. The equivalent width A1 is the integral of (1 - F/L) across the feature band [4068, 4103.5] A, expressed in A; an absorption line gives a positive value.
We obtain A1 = 4.9 A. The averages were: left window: 8.4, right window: 7.66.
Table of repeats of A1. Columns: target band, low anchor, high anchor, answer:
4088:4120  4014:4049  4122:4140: 5.7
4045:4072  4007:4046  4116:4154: 0.7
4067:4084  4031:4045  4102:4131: 0.6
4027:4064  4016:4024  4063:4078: 0.7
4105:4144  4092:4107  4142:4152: -3.7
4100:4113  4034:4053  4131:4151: 3.3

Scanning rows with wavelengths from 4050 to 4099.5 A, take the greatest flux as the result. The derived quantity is 8.76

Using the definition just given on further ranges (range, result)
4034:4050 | 10.5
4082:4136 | 8.67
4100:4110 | 7.1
